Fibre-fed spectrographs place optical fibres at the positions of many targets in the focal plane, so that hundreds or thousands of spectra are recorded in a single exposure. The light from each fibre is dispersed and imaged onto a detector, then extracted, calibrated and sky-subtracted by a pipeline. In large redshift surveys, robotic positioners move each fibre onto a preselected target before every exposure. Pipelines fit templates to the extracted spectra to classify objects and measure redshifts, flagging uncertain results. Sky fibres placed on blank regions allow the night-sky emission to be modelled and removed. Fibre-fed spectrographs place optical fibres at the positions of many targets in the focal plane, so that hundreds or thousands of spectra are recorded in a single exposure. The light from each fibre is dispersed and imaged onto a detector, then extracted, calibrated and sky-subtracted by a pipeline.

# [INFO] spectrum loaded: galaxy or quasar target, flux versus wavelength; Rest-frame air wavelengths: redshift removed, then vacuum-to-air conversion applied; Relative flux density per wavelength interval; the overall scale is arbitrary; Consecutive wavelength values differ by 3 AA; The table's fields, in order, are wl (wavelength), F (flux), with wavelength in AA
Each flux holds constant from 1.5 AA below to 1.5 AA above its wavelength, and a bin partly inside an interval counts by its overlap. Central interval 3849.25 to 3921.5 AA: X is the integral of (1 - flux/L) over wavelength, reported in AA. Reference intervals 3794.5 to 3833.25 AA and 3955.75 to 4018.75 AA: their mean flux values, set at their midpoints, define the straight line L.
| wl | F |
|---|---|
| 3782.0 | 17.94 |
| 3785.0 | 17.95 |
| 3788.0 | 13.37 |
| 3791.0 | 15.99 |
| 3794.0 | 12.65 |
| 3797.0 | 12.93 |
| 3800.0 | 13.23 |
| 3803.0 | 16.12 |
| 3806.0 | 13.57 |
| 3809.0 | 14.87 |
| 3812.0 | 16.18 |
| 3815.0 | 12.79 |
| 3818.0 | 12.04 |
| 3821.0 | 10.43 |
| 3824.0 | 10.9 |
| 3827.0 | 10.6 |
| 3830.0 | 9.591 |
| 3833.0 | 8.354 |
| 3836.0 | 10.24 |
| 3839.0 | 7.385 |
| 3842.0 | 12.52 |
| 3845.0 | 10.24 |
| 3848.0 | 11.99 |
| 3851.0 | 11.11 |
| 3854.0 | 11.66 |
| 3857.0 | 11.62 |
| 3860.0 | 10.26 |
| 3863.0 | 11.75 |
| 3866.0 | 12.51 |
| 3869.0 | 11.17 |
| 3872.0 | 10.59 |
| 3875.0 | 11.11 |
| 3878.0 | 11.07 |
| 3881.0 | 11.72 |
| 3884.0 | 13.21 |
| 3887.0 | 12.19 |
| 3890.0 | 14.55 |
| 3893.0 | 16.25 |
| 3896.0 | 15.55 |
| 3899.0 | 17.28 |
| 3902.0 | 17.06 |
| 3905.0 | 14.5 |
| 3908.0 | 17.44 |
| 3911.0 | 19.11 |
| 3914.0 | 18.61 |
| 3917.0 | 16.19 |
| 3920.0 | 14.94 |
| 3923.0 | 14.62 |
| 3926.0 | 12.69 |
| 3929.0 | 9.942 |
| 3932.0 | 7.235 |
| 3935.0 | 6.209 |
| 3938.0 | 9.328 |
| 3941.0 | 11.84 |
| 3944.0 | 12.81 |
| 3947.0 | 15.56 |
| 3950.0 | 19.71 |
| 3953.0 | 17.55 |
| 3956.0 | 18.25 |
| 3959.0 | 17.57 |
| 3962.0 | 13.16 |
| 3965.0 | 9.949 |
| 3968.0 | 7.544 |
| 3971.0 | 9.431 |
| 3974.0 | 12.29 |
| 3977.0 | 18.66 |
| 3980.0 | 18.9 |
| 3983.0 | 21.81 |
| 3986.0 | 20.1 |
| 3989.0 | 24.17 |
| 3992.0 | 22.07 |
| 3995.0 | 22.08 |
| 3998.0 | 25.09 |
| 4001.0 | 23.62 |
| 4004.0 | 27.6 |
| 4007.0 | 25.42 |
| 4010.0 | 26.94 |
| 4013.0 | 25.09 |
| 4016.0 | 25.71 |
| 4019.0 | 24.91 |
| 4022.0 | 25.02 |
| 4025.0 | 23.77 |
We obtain 8.7 AA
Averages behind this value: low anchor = 12.6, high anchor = 19.9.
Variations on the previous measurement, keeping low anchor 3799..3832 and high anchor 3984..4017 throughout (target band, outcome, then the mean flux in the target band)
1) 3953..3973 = 8.1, 13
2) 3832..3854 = 6.2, 10.4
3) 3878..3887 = 2.5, 12.2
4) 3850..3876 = 7.2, 11.3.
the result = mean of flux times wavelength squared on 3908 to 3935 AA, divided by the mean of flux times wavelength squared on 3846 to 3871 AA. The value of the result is 1.25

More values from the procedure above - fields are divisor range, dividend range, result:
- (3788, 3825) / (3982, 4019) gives 1.98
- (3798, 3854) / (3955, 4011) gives 1.76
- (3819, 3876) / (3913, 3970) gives 1.30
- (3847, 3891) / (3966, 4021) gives 1.92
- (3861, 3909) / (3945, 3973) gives 1.09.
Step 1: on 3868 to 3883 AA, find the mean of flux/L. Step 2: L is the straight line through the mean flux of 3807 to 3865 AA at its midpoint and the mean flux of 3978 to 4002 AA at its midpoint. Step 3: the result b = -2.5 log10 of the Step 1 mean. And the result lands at 0.25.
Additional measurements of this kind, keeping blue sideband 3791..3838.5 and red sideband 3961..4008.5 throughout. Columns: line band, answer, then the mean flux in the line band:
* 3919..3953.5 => 0.34 mag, 12.5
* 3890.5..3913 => -0.07 mag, 16.7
